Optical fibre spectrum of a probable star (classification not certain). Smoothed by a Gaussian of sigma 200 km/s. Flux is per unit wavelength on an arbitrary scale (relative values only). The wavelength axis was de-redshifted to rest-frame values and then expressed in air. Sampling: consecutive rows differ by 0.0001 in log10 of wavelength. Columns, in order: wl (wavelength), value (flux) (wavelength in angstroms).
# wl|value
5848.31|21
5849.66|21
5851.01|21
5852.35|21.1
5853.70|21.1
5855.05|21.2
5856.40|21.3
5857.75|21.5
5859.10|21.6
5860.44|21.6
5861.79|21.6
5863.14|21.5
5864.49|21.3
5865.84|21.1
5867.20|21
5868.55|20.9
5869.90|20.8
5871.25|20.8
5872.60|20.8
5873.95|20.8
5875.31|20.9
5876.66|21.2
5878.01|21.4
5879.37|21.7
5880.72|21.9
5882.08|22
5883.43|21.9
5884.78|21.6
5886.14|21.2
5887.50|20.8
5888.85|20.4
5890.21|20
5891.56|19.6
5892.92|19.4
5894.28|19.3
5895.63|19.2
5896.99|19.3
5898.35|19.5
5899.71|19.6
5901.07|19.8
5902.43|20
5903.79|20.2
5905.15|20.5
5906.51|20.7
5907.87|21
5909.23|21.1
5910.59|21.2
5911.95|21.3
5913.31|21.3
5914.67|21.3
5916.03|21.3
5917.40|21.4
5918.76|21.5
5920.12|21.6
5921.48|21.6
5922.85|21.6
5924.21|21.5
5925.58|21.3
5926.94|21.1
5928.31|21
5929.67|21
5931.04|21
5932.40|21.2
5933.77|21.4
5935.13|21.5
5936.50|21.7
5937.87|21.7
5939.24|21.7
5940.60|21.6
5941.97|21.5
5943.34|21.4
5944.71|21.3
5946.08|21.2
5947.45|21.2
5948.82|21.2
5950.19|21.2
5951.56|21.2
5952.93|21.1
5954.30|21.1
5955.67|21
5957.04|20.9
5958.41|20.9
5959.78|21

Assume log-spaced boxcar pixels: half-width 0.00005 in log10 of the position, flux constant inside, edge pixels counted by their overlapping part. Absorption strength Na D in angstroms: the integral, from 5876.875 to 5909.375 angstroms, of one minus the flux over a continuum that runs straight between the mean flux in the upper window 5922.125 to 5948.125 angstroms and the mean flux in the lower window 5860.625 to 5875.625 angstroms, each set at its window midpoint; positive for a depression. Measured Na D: 1.0 angstroms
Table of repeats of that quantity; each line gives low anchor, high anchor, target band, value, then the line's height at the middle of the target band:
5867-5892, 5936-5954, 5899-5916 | 0.4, 21.2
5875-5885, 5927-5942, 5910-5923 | 0.0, 21.5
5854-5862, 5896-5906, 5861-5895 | -0.4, 20.7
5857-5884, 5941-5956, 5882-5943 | 1.1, 21.3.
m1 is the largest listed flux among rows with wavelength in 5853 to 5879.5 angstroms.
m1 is 21.7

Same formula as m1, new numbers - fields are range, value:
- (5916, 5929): 21.6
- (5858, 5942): 22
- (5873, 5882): 21.9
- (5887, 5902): 20.8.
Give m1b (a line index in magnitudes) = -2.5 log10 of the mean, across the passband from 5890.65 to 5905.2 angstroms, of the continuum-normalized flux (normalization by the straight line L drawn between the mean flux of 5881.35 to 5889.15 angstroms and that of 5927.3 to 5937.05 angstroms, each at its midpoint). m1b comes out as 0.09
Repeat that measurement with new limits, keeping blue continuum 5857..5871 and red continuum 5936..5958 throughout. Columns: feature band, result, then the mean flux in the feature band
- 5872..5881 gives 0.00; 21.2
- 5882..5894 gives 0.03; 20.7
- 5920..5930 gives 0.00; 21.3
